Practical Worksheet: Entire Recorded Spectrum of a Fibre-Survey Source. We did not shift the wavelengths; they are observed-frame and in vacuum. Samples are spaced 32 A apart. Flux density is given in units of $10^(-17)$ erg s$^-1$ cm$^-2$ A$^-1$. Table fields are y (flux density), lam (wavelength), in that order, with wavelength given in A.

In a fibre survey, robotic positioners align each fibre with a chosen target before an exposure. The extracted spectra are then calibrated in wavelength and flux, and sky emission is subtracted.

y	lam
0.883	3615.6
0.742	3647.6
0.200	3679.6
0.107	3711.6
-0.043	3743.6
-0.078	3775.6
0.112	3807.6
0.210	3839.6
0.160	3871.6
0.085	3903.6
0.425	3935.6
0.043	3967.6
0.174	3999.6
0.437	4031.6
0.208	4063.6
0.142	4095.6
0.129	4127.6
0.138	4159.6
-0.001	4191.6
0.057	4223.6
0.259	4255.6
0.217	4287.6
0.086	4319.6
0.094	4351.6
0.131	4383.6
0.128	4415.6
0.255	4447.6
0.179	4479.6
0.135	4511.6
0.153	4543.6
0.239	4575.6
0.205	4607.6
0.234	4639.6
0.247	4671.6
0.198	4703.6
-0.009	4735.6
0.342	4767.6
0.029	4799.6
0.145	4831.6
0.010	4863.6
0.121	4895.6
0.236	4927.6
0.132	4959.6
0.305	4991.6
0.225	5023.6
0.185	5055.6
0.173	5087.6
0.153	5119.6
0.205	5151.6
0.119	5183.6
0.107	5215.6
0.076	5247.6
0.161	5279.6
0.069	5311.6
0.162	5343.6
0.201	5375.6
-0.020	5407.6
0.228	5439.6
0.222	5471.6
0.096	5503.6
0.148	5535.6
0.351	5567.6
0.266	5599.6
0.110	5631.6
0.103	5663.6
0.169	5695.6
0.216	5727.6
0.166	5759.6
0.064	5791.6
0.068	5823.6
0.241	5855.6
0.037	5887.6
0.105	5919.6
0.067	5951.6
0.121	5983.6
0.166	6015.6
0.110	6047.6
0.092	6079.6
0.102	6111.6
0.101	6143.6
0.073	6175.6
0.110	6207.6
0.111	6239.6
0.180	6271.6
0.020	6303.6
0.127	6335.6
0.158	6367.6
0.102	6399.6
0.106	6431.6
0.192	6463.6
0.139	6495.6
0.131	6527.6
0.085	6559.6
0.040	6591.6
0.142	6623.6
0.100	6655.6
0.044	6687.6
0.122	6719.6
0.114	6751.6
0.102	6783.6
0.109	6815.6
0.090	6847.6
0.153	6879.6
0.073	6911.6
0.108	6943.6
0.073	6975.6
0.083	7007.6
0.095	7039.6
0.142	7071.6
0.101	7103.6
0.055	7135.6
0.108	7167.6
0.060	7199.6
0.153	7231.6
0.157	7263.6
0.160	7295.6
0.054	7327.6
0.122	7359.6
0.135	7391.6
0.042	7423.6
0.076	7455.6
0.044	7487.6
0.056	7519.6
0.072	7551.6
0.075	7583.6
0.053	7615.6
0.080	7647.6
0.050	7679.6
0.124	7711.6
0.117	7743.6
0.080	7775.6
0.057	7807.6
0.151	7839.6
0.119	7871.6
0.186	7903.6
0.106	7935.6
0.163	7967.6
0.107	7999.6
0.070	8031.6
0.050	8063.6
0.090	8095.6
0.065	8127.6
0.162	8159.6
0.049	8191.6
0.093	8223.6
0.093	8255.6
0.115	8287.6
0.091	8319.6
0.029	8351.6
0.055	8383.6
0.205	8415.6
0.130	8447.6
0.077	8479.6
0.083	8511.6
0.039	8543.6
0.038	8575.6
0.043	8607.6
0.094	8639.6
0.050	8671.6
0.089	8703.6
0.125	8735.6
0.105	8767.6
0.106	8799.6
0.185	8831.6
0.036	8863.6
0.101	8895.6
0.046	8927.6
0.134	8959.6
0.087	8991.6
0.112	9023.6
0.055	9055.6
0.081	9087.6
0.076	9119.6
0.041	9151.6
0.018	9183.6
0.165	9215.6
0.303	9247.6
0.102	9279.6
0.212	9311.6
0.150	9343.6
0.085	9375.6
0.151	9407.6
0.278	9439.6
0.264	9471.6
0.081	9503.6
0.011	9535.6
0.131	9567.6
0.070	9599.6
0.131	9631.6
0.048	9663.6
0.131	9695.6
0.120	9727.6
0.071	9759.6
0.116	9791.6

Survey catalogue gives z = 1.48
